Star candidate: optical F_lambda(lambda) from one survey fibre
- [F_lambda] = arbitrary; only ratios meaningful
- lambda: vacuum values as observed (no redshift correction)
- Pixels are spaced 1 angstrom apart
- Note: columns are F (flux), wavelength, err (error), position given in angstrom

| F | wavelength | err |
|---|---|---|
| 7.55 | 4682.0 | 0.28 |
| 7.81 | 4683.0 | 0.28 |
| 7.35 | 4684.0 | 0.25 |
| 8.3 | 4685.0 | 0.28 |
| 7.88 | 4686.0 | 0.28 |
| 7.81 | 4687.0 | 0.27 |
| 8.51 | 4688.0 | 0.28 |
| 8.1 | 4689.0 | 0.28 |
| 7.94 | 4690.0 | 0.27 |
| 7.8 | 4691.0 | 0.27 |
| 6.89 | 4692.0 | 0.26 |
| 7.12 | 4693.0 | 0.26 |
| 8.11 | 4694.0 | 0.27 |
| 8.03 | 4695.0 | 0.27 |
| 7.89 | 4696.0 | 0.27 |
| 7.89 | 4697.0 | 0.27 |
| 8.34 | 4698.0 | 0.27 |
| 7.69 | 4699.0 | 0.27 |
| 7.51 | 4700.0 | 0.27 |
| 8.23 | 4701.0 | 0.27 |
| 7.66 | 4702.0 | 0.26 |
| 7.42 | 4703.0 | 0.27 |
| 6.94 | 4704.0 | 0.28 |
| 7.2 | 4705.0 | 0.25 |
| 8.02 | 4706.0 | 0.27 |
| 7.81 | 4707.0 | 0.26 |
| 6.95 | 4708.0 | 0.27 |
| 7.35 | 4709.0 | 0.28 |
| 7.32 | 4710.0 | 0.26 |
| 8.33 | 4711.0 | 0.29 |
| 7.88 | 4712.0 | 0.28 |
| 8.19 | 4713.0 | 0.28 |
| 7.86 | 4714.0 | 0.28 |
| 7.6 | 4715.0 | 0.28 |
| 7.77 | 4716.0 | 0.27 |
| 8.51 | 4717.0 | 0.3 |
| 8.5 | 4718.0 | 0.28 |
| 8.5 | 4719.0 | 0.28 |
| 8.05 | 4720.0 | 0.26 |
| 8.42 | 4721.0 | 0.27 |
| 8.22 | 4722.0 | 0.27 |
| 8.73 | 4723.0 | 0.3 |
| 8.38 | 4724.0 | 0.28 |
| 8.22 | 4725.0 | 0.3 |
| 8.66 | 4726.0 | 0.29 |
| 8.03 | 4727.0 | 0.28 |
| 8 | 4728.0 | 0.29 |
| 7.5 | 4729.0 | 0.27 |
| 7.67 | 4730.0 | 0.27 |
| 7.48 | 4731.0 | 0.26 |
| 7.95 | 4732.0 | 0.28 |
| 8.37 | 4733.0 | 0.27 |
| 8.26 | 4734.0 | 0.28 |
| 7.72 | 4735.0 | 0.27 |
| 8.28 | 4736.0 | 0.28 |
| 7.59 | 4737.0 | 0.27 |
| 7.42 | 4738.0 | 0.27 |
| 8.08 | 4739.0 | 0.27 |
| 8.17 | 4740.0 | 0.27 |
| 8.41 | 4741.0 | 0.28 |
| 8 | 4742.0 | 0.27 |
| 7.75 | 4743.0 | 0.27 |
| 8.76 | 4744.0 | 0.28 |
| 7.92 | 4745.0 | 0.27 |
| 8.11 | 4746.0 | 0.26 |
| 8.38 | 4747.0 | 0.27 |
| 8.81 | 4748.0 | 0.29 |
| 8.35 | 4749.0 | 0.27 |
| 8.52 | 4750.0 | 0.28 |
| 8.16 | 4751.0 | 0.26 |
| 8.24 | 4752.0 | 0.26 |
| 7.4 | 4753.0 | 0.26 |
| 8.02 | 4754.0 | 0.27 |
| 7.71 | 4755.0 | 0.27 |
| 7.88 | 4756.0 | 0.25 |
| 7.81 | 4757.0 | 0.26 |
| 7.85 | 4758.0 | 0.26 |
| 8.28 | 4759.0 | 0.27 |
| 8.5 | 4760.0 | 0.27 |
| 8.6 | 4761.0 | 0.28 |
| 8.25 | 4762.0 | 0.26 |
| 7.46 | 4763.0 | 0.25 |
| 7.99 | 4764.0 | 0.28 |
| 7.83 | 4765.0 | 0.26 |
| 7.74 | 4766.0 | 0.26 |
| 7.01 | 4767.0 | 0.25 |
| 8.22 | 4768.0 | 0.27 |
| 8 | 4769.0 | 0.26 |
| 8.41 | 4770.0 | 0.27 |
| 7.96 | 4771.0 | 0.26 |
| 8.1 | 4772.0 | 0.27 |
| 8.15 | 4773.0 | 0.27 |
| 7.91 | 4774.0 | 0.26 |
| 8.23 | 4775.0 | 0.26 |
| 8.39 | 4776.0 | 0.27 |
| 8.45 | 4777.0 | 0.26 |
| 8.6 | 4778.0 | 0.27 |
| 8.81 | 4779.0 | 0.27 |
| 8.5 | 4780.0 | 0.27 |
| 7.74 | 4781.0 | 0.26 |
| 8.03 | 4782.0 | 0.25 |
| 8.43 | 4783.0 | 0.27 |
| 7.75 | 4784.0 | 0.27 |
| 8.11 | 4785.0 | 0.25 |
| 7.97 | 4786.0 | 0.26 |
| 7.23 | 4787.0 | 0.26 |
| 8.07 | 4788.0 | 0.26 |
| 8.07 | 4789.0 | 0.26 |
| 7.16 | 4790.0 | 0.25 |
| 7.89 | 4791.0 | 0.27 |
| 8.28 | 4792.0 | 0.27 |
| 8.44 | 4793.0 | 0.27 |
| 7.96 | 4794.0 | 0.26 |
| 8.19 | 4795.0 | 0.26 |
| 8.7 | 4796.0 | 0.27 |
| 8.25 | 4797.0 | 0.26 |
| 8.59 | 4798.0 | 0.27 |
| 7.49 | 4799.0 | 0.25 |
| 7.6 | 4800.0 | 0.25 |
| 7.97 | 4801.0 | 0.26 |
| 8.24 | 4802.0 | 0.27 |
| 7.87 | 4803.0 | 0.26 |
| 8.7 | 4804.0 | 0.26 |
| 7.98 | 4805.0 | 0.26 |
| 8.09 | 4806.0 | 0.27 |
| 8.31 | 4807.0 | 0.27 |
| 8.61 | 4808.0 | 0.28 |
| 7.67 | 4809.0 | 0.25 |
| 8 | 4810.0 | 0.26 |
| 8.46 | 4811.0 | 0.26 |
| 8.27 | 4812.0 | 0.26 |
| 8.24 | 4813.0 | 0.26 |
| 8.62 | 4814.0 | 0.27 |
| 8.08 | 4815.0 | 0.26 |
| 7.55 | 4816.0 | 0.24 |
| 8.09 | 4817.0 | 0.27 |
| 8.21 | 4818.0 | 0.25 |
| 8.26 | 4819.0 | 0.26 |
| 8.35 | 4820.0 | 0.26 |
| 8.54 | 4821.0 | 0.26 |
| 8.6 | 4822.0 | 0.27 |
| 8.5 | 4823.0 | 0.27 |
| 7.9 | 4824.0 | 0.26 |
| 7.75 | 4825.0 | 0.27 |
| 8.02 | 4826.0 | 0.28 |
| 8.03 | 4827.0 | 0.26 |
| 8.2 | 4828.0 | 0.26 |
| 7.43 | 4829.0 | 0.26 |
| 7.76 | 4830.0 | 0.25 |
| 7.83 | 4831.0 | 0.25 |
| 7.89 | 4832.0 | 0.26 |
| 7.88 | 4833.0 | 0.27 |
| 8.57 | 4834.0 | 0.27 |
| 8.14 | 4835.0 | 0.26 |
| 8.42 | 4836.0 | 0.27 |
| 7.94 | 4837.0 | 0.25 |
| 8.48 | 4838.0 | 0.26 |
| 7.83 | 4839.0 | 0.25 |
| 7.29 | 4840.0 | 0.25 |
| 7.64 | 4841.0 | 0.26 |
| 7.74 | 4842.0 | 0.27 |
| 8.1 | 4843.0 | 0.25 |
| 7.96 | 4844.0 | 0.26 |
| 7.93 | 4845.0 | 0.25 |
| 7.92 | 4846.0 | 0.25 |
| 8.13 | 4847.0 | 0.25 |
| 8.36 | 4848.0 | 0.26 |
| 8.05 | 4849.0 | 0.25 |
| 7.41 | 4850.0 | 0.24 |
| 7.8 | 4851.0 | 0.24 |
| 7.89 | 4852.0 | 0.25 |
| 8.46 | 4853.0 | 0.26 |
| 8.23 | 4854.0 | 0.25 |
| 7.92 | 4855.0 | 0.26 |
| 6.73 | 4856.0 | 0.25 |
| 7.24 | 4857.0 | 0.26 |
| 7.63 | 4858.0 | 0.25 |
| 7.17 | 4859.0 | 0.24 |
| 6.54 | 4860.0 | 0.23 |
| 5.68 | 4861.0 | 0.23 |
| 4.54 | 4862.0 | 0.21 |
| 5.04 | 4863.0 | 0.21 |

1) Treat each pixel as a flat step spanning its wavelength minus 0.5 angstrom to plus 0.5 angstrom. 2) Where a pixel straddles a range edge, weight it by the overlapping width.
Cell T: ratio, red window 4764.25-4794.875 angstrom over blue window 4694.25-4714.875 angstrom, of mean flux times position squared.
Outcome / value 1.08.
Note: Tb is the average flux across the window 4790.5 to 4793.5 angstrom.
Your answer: 8.2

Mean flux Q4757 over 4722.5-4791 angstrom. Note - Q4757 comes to 8.07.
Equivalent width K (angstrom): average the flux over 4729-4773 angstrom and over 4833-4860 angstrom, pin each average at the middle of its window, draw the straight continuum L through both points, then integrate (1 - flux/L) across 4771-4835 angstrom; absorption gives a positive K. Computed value -1.5 angstrom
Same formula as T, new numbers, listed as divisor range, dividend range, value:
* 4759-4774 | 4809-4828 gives 1.04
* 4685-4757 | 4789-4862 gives 1.04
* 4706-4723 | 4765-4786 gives 1.04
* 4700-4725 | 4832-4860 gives 1.05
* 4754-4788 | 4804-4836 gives 1.03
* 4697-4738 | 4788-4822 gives 1.07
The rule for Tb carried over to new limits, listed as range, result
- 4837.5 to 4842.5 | 7.8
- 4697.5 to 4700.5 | 7.85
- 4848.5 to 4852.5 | 7.79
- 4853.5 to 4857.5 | 7.53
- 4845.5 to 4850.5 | 7.97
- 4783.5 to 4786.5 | 7.94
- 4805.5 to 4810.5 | 8.14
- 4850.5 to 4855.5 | 8.06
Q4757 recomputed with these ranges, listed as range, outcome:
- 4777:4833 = 8.11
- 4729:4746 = 7.98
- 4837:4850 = 7.93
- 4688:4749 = 7.95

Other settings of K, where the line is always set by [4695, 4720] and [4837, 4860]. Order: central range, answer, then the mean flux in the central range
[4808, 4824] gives -0.89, 8.23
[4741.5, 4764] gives -0.91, 8.12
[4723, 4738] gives -0.39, 8.01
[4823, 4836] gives -0.33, 7.99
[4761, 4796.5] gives -1.20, 8.07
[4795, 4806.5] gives -0.50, 8.14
